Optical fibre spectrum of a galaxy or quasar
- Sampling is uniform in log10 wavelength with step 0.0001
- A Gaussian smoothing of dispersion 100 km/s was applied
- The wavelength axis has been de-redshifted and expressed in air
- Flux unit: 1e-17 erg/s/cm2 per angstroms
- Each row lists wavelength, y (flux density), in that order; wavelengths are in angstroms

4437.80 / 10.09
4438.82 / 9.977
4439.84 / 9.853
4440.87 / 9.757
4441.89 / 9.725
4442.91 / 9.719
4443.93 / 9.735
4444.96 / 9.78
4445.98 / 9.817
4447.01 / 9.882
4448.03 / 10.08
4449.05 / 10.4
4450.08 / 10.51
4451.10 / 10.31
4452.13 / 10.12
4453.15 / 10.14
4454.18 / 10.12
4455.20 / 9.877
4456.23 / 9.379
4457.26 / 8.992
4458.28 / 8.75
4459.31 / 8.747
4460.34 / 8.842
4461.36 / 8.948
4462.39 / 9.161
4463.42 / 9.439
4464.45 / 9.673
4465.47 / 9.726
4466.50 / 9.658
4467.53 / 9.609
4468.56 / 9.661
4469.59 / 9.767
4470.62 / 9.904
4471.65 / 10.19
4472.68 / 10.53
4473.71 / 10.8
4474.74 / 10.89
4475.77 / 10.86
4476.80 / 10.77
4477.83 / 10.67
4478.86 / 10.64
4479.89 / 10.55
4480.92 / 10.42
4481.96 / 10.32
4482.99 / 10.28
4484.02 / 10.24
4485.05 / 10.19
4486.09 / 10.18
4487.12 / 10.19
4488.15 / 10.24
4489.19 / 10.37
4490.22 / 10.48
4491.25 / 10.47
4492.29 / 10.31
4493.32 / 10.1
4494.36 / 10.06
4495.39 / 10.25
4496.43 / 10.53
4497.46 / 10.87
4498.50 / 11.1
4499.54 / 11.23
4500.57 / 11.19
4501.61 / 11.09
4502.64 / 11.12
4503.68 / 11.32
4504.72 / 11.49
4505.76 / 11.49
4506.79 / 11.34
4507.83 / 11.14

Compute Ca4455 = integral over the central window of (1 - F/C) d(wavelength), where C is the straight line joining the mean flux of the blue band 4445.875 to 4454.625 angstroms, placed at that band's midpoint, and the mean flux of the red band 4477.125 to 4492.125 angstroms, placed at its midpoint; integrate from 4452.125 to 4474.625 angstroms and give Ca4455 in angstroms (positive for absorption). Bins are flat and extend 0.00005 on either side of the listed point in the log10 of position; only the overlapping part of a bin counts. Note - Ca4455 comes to 1.3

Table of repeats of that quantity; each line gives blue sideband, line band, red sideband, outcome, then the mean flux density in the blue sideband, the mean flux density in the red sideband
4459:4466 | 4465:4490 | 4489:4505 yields -0.99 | 9.24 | 10.7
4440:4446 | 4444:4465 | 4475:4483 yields 0.76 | 9.75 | 10.6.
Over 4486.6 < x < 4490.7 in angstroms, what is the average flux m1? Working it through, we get 10.3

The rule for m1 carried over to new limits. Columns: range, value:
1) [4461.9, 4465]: 9.44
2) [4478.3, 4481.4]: 10.6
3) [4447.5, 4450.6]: 10.4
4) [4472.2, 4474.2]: 10.7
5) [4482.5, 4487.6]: 10.2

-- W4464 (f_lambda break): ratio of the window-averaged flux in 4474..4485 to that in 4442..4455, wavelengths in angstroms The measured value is 1.05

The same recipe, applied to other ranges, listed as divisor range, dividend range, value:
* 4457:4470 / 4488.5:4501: 1.14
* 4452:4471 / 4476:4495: 1.09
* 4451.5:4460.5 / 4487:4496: 1.09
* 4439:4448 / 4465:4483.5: 1.05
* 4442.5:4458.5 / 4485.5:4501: 1.06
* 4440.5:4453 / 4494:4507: 1.10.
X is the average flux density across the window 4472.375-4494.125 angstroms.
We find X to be 10.4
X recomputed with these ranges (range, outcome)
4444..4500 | 10.1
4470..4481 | 10.6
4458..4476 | 9.72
